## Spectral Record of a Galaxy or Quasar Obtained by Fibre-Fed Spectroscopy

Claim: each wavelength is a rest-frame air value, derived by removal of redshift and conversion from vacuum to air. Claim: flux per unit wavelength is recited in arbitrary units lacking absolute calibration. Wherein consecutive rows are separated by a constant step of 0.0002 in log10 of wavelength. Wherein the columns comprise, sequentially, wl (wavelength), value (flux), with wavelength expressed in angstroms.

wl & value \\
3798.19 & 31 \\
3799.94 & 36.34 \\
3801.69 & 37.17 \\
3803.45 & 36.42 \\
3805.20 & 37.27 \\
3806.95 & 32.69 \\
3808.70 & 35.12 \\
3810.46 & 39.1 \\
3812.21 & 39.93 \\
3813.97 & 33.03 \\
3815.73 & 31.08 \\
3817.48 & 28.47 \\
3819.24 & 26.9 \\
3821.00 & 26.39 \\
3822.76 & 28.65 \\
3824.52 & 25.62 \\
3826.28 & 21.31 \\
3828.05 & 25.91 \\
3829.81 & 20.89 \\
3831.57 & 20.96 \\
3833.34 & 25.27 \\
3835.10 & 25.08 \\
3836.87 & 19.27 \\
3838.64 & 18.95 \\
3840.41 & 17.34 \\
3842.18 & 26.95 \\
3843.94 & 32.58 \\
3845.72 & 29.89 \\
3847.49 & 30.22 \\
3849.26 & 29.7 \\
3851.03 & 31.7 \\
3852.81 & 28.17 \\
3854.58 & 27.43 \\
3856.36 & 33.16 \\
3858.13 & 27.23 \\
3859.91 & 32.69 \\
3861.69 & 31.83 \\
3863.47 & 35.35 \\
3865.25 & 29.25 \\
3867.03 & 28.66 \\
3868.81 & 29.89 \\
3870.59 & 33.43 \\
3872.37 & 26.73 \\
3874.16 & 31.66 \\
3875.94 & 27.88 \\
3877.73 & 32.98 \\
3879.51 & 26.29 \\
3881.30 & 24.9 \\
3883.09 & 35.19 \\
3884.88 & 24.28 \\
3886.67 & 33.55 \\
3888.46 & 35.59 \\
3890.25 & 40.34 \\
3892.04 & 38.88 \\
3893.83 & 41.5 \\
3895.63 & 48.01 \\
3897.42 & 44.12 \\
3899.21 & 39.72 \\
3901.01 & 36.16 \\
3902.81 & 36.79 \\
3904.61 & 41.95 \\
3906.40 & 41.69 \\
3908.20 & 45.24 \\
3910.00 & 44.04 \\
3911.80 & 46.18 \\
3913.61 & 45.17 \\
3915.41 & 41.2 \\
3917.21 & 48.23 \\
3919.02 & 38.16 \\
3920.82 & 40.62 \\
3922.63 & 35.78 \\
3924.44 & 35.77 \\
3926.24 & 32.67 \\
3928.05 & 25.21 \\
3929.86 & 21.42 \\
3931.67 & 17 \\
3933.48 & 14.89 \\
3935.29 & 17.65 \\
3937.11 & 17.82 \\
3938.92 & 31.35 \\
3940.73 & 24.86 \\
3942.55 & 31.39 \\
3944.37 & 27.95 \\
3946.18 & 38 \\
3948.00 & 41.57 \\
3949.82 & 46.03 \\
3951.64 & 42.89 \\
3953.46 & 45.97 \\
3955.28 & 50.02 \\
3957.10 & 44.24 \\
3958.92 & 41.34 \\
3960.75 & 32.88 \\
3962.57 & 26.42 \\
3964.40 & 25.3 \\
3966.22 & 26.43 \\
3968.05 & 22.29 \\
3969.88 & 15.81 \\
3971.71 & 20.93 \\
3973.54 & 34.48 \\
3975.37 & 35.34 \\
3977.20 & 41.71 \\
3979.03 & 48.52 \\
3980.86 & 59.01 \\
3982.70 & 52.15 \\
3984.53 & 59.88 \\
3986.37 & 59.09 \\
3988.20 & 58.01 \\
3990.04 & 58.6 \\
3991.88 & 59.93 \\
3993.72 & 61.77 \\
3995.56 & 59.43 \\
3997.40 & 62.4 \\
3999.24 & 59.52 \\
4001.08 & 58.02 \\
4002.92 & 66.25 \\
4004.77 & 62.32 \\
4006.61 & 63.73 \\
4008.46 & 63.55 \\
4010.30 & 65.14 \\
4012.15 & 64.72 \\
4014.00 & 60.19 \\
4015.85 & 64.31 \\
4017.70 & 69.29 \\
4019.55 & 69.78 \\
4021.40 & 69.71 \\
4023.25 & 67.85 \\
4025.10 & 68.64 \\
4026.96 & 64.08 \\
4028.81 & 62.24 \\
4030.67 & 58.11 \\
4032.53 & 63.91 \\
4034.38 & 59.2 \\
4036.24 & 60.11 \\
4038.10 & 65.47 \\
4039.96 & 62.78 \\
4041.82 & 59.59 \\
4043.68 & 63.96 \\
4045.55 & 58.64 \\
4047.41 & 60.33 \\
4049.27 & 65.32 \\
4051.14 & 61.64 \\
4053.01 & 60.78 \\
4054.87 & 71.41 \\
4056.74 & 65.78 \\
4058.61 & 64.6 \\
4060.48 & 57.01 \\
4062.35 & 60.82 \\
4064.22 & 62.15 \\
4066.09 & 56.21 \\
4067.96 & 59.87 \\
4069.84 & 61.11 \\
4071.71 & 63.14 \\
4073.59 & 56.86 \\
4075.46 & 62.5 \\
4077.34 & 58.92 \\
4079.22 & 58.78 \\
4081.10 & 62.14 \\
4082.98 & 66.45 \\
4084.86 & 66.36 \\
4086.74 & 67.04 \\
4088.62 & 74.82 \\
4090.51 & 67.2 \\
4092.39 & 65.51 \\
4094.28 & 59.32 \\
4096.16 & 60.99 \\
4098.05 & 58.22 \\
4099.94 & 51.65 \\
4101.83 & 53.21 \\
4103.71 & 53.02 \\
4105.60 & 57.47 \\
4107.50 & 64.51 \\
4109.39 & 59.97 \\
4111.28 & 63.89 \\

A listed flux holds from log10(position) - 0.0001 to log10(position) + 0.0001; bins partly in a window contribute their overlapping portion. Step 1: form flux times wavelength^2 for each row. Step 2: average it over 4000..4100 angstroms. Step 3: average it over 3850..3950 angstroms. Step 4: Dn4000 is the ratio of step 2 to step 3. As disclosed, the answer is 2.02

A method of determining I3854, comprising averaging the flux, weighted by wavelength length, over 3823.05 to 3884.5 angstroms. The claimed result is 27.8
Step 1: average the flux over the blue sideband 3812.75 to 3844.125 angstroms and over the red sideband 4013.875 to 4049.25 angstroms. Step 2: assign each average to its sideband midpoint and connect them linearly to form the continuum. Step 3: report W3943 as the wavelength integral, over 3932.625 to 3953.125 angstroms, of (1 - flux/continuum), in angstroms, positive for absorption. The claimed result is 7.1 angstroms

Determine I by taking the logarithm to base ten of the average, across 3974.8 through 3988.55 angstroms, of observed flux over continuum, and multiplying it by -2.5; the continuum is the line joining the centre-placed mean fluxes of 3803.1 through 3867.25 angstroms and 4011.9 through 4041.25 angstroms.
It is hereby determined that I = 0.08 mag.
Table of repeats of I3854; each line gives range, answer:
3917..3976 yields 31.6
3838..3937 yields 32.9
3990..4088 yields 62.8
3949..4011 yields 47.9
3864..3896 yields 32.5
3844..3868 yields 30.5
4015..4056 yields 64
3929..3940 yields 20.1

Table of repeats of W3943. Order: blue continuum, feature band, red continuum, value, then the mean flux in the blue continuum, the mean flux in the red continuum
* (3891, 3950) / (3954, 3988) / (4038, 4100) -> 4.3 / 35.5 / 62.4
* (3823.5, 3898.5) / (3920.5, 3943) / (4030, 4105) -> 8.0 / 29.8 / 61.6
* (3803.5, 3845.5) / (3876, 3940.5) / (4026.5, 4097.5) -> 8.3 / 28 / 62.5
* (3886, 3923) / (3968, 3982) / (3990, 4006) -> 5.1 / 41.2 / 61.1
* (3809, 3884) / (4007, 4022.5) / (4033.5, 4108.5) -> -3.6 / 28.6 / 61.6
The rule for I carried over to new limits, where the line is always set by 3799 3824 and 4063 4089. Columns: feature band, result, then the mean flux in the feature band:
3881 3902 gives 0.14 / 37.2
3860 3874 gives 0.26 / 30.9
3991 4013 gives -0.15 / 62.2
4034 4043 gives -0.06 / 61.6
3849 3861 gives 0.26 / 30.1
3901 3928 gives 0.11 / 40.3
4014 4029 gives -0.19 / 66.8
